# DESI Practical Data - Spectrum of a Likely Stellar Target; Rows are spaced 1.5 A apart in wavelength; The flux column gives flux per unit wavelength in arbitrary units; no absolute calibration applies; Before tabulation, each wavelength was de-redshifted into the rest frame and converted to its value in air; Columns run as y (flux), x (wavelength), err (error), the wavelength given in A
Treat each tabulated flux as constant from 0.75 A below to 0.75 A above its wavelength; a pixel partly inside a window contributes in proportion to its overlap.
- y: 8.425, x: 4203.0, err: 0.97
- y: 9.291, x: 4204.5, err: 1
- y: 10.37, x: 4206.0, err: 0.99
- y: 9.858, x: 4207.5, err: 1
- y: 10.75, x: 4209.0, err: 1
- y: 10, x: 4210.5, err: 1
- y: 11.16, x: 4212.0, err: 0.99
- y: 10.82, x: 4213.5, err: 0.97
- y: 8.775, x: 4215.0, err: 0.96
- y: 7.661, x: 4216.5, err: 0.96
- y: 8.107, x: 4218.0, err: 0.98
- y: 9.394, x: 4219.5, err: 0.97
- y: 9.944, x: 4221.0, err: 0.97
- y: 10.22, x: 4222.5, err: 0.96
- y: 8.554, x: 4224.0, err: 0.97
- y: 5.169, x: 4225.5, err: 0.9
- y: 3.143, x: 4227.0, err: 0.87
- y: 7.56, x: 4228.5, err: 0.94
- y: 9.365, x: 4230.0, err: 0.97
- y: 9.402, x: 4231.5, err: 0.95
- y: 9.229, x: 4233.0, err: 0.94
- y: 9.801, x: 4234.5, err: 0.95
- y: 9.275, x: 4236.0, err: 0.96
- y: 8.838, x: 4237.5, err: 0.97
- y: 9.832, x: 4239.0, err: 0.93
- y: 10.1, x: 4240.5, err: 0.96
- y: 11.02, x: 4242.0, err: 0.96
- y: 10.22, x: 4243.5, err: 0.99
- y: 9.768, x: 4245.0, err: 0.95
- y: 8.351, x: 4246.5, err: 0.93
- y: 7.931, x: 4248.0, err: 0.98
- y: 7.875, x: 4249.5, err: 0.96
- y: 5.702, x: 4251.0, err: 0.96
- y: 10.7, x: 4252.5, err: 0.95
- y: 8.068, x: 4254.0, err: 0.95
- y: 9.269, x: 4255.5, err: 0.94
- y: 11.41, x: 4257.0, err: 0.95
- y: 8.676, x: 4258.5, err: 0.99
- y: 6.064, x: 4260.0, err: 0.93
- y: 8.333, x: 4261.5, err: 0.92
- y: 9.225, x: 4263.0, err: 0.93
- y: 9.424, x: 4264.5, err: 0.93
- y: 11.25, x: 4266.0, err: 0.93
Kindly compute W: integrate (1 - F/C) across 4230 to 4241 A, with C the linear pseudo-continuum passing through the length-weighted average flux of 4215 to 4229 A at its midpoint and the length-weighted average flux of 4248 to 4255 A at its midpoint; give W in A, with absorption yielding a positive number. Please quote -2.1 A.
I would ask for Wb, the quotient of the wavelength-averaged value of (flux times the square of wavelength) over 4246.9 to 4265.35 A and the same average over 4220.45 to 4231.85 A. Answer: 1.1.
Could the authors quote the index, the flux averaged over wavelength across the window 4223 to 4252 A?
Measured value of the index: 8.51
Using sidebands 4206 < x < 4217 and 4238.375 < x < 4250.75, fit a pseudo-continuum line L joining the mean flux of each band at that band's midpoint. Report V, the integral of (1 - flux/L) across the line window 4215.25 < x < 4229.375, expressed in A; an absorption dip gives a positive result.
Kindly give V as 2.8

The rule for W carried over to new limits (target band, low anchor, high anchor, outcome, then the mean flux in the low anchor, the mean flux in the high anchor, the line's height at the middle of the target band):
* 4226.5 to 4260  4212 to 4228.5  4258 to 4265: -2.3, 8.29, 8.29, 8.29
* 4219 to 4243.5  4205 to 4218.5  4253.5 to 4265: 1.3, 9.74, 8.81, 9.36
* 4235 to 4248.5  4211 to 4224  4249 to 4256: -1.3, 9.46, 8.3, 8.66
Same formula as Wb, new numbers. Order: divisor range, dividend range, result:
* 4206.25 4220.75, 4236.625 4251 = 0.96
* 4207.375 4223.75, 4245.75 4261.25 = 0.89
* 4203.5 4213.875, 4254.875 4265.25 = 0.89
